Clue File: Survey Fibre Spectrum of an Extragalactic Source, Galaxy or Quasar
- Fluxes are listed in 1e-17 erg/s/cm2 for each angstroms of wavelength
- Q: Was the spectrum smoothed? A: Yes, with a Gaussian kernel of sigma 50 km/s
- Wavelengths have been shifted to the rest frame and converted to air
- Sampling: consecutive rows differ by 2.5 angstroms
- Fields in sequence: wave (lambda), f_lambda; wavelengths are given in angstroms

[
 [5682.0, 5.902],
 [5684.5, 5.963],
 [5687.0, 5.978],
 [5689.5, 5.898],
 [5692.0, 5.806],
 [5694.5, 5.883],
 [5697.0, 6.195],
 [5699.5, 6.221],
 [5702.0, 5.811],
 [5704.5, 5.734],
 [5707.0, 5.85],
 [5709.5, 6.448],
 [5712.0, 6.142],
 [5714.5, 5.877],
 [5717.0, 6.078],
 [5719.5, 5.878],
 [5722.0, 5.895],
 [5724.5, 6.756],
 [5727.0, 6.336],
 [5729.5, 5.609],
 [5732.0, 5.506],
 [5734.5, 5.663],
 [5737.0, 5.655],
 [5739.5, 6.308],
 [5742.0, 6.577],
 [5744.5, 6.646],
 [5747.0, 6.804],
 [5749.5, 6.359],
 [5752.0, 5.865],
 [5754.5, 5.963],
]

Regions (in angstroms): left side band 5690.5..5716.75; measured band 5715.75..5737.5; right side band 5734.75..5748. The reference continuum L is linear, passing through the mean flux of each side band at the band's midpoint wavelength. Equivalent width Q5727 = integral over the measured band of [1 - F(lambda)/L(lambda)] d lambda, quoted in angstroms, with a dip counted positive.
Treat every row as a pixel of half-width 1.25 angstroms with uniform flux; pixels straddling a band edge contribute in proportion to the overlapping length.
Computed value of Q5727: 0.9 angstroms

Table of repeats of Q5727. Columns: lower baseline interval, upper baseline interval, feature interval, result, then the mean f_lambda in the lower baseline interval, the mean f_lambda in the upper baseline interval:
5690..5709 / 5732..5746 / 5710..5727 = -0.3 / 5.95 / 6.12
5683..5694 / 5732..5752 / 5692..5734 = 0.3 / 5.91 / 6.21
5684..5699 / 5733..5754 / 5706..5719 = 0.0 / 5.97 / 6.22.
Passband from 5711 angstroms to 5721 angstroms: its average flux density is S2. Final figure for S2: 5.99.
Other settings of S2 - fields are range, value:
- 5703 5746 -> 6.06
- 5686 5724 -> 5.99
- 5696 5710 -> 6.02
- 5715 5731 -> 6.07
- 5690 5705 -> 5.95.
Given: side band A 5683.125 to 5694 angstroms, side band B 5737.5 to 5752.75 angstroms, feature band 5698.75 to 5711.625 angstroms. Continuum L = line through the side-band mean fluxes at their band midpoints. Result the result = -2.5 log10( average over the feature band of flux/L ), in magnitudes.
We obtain 0.01 mag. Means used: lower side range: 5.91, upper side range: 6.41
